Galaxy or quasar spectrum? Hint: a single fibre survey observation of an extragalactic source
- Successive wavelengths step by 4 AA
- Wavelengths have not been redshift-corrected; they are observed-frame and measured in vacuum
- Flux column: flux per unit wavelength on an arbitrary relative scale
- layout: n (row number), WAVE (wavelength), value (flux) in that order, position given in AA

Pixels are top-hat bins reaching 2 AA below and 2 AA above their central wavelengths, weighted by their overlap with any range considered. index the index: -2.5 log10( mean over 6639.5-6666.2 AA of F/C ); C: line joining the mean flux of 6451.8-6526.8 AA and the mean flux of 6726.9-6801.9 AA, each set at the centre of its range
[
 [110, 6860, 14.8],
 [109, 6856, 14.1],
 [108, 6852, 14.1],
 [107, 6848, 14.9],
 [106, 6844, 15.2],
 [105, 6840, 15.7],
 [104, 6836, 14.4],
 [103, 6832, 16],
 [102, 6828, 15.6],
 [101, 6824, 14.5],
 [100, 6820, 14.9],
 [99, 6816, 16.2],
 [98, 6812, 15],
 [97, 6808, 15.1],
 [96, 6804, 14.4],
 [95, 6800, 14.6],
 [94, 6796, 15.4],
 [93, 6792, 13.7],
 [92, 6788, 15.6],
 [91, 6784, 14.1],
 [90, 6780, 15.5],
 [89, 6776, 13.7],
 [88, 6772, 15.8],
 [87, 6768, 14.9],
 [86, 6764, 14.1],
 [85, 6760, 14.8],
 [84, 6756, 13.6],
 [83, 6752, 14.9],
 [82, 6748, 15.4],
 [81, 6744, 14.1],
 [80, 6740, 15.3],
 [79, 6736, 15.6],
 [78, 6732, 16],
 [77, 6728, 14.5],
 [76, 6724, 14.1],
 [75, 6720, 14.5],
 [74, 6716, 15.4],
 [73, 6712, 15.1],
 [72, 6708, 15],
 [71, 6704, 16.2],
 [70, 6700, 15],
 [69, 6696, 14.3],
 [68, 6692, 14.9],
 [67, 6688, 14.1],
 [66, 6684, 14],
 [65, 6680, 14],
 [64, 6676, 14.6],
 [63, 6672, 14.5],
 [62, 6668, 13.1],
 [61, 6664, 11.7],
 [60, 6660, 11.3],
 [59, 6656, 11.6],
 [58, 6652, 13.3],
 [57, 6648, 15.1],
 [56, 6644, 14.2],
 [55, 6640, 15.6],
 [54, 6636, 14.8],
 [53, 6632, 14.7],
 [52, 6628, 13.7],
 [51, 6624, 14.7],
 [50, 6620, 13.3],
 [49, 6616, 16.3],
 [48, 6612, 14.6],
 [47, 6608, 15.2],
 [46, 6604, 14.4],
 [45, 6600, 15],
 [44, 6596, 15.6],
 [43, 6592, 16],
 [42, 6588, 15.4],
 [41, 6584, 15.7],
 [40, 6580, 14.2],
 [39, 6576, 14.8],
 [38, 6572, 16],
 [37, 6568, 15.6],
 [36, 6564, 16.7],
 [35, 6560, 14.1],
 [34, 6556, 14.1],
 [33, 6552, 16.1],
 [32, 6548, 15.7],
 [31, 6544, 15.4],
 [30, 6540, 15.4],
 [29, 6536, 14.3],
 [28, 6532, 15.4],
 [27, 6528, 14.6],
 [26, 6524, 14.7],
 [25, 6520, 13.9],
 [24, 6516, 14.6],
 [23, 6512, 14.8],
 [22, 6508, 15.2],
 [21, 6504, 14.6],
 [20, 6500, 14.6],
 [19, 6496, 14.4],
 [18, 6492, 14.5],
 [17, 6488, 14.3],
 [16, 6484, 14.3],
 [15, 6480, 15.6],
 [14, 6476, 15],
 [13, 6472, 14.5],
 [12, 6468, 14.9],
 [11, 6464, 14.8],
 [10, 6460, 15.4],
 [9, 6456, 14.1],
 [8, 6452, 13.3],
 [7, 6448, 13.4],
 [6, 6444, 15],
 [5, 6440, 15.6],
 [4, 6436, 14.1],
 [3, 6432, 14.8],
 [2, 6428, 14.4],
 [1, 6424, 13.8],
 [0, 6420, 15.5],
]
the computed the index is 0.13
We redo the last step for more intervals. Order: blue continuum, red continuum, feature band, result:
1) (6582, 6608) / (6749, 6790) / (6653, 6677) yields 0.18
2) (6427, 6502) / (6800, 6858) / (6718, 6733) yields 0.01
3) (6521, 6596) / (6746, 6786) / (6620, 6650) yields 0.03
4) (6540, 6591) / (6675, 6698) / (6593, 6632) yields 0.01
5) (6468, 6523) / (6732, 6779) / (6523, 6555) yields -0.04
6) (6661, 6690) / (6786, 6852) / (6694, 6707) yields -0.10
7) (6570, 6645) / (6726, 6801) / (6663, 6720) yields 0.03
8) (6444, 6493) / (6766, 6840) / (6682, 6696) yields 0.04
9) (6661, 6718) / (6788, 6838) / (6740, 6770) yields 0.01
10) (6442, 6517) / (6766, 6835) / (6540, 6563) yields -0.04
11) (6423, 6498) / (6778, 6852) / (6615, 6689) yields 0.07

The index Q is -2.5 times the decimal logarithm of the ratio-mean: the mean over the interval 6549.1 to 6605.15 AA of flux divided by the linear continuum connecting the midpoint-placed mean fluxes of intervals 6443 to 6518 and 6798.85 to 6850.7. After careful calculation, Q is -0.04 mag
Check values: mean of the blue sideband 14.6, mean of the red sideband 15.1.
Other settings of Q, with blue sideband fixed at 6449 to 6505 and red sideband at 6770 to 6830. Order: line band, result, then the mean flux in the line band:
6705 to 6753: -0.01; 15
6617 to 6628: 0.04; 14.2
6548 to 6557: -0.05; 15.3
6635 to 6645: -0.01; 14.9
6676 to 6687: 0.05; 14.1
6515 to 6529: 0.01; 14.4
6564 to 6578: -0.07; 15.6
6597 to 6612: -0.01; 14.9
